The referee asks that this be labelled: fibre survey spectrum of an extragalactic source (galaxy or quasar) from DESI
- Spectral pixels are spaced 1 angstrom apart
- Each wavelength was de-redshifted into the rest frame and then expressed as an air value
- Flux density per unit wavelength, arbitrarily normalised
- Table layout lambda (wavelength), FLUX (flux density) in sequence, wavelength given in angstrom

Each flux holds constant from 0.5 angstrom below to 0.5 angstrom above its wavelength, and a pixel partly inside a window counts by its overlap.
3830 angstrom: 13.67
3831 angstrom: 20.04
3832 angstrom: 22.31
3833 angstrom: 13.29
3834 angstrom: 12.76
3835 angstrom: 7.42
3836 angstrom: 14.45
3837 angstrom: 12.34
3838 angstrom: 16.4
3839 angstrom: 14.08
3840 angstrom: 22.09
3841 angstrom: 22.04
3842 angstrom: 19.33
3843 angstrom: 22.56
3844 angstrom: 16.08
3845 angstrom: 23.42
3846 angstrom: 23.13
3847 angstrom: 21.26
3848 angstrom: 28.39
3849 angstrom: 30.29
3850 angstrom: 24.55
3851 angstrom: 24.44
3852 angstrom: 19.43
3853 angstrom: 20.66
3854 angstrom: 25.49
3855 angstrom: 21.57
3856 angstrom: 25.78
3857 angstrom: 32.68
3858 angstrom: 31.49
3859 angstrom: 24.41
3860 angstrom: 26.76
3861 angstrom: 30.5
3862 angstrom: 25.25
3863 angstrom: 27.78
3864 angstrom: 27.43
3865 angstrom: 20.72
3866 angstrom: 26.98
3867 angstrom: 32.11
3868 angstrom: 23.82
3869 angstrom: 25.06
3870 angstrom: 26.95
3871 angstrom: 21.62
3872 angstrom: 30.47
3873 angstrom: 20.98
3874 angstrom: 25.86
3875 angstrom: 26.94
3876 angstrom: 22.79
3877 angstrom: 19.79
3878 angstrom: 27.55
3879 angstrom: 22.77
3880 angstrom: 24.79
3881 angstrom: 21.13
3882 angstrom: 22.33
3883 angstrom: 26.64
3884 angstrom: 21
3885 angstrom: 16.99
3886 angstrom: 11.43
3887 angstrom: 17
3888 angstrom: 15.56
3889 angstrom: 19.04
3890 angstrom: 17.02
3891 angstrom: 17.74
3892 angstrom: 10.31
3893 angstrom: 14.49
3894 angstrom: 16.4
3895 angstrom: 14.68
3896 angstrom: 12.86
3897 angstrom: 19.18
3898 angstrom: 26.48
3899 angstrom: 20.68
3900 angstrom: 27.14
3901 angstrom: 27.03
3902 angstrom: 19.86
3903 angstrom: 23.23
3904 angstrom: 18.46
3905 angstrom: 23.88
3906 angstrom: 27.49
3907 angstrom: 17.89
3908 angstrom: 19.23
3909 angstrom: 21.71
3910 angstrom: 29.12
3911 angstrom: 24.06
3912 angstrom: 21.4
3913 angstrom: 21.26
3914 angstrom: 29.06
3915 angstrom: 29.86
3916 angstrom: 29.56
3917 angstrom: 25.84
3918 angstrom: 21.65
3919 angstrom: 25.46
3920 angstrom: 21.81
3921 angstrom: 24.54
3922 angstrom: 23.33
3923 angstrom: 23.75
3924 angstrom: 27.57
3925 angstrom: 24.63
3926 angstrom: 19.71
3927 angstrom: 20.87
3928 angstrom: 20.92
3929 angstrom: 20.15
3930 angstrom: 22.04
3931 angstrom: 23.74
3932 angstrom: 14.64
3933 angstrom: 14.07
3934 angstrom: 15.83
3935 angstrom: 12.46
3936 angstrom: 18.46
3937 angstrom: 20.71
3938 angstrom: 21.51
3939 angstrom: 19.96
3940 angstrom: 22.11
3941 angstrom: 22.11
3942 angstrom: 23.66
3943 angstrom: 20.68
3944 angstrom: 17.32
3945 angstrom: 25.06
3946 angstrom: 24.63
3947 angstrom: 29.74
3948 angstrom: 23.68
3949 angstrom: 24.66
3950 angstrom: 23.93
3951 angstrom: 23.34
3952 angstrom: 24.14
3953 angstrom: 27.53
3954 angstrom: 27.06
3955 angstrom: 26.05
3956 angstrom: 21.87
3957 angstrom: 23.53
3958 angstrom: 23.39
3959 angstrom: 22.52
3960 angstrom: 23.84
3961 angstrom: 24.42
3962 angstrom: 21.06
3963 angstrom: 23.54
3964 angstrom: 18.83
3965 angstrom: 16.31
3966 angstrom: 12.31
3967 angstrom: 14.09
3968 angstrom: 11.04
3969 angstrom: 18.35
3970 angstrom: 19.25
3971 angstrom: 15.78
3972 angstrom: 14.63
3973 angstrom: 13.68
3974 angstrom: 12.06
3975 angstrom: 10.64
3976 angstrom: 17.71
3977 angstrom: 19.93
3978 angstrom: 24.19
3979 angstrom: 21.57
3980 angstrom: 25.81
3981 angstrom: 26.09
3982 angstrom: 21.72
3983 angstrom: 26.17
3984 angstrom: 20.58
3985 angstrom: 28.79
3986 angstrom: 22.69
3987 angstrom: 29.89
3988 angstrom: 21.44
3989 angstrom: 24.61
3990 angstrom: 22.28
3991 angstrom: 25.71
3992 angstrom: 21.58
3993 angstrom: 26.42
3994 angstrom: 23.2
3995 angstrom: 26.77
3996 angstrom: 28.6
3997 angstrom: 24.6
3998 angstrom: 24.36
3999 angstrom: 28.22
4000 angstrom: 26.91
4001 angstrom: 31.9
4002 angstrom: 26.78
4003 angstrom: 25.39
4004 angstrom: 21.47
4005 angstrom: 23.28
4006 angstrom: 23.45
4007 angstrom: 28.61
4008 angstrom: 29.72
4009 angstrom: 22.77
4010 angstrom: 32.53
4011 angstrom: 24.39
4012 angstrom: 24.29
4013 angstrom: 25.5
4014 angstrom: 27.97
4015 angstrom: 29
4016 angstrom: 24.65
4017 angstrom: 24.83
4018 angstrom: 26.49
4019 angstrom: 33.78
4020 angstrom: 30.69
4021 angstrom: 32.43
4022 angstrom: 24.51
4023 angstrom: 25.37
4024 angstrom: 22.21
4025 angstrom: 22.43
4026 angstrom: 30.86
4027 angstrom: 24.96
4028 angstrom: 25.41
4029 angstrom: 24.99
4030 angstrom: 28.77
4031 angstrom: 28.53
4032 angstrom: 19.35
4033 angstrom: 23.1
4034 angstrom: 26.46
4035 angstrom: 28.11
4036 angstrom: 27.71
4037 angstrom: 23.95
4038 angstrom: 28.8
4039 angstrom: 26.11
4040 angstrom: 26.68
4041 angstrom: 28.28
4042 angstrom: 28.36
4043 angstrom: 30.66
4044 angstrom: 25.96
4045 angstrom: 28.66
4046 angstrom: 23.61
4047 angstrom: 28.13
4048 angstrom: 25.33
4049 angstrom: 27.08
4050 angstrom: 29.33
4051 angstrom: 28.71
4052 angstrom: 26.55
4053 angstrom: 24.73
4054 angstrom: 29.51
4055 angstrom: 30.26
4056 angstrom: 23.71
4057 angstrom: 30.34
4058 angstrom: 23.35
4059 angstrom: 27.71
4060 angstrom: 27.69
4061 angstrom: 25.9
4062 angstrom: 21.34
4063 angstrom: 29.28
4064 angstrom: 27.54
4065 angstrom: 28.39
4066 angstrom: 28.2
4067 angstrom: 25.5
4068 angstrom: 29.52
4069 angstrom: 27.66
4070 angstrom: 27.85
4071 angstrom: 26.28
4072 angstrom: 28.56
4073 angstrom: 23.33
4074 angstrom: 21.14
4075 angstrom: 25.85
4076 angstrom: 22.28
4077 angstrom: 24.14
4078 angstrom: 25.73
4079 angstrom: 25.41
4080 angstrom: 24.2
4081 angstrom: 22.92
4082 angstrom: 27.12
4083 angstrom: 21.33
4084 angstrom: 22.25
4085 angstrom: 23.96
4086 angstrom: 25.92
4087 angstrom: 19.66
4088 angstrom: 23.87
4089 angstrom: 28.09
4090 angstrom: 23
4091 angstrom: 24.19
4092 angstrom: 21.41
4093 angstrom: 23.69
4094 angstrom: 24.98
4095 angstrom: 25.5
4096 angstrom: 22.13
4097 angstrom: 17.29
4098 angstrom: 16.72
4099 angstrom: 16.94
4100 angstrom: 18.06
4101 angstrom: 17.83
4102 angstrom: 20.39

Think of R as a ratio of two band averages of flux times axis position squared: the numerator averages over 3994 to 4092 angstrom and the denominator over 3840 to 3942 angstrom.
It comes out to 1.3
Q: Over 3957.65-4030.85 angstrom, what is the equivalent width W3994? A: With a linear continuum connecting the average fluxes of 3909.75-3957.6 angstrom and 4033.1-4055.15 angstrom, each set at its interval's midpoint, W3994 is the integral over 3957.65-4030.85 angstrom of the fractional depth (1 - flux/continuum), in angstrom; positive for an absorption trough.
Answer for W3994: 4.96 angstrom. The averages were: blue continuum 22.9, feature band 23.7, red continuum 27.3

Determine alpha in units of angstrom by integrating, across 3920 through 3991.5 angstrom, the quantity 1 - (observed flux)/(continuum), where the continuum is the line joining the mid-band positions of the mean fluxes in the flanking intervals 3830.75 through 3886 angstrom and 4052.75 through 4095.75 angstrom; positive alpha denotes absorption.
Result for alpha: 7.81 angstrom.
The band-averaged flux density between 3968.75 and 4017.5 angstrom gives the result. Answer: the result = 23.7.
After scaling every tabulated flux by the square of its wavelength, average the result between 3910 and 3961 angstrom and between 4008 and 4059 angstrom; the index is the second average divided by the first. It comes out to 1.2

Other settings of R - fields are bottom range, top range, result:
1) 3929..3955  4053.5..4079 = 1.29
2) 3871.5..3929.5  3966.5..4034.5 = 1.15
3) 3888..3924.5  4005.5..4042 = 1.29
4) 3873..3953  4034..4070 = 1.35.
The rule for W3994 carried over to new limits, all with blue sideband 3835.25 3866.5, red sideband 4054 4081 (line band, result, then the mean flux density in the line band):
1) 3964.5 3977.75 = 5.1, 15.2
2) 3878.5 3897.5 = 4.6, 18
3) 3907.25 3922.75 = -0.2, 24.4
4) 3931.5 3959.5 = 2.9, 22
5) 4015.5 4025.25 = -0.5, 26.8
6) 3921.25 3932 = 0.8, 22.3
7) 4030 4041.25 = -0.2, 26.2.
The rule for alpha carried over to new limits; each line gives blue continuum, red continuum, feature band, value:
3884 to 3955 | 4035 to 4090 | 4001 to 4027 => -2.13 angstrom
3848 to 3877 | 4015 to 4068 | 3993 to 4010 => 0.27 angstrom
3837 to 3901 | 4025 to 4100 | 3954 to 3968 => 1.81 angstrom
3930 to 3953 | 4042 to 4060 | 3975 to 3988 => 0.21 angstrom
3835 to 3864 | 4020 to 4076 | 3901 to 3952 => 3.91 angstrom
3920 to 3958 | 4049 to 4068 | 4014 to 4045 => -1.05 angstrom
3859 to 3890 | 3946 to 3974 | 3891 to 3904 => 2.02 angstrom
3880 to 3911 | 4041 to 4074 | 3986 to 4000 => -0.52 angstrom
